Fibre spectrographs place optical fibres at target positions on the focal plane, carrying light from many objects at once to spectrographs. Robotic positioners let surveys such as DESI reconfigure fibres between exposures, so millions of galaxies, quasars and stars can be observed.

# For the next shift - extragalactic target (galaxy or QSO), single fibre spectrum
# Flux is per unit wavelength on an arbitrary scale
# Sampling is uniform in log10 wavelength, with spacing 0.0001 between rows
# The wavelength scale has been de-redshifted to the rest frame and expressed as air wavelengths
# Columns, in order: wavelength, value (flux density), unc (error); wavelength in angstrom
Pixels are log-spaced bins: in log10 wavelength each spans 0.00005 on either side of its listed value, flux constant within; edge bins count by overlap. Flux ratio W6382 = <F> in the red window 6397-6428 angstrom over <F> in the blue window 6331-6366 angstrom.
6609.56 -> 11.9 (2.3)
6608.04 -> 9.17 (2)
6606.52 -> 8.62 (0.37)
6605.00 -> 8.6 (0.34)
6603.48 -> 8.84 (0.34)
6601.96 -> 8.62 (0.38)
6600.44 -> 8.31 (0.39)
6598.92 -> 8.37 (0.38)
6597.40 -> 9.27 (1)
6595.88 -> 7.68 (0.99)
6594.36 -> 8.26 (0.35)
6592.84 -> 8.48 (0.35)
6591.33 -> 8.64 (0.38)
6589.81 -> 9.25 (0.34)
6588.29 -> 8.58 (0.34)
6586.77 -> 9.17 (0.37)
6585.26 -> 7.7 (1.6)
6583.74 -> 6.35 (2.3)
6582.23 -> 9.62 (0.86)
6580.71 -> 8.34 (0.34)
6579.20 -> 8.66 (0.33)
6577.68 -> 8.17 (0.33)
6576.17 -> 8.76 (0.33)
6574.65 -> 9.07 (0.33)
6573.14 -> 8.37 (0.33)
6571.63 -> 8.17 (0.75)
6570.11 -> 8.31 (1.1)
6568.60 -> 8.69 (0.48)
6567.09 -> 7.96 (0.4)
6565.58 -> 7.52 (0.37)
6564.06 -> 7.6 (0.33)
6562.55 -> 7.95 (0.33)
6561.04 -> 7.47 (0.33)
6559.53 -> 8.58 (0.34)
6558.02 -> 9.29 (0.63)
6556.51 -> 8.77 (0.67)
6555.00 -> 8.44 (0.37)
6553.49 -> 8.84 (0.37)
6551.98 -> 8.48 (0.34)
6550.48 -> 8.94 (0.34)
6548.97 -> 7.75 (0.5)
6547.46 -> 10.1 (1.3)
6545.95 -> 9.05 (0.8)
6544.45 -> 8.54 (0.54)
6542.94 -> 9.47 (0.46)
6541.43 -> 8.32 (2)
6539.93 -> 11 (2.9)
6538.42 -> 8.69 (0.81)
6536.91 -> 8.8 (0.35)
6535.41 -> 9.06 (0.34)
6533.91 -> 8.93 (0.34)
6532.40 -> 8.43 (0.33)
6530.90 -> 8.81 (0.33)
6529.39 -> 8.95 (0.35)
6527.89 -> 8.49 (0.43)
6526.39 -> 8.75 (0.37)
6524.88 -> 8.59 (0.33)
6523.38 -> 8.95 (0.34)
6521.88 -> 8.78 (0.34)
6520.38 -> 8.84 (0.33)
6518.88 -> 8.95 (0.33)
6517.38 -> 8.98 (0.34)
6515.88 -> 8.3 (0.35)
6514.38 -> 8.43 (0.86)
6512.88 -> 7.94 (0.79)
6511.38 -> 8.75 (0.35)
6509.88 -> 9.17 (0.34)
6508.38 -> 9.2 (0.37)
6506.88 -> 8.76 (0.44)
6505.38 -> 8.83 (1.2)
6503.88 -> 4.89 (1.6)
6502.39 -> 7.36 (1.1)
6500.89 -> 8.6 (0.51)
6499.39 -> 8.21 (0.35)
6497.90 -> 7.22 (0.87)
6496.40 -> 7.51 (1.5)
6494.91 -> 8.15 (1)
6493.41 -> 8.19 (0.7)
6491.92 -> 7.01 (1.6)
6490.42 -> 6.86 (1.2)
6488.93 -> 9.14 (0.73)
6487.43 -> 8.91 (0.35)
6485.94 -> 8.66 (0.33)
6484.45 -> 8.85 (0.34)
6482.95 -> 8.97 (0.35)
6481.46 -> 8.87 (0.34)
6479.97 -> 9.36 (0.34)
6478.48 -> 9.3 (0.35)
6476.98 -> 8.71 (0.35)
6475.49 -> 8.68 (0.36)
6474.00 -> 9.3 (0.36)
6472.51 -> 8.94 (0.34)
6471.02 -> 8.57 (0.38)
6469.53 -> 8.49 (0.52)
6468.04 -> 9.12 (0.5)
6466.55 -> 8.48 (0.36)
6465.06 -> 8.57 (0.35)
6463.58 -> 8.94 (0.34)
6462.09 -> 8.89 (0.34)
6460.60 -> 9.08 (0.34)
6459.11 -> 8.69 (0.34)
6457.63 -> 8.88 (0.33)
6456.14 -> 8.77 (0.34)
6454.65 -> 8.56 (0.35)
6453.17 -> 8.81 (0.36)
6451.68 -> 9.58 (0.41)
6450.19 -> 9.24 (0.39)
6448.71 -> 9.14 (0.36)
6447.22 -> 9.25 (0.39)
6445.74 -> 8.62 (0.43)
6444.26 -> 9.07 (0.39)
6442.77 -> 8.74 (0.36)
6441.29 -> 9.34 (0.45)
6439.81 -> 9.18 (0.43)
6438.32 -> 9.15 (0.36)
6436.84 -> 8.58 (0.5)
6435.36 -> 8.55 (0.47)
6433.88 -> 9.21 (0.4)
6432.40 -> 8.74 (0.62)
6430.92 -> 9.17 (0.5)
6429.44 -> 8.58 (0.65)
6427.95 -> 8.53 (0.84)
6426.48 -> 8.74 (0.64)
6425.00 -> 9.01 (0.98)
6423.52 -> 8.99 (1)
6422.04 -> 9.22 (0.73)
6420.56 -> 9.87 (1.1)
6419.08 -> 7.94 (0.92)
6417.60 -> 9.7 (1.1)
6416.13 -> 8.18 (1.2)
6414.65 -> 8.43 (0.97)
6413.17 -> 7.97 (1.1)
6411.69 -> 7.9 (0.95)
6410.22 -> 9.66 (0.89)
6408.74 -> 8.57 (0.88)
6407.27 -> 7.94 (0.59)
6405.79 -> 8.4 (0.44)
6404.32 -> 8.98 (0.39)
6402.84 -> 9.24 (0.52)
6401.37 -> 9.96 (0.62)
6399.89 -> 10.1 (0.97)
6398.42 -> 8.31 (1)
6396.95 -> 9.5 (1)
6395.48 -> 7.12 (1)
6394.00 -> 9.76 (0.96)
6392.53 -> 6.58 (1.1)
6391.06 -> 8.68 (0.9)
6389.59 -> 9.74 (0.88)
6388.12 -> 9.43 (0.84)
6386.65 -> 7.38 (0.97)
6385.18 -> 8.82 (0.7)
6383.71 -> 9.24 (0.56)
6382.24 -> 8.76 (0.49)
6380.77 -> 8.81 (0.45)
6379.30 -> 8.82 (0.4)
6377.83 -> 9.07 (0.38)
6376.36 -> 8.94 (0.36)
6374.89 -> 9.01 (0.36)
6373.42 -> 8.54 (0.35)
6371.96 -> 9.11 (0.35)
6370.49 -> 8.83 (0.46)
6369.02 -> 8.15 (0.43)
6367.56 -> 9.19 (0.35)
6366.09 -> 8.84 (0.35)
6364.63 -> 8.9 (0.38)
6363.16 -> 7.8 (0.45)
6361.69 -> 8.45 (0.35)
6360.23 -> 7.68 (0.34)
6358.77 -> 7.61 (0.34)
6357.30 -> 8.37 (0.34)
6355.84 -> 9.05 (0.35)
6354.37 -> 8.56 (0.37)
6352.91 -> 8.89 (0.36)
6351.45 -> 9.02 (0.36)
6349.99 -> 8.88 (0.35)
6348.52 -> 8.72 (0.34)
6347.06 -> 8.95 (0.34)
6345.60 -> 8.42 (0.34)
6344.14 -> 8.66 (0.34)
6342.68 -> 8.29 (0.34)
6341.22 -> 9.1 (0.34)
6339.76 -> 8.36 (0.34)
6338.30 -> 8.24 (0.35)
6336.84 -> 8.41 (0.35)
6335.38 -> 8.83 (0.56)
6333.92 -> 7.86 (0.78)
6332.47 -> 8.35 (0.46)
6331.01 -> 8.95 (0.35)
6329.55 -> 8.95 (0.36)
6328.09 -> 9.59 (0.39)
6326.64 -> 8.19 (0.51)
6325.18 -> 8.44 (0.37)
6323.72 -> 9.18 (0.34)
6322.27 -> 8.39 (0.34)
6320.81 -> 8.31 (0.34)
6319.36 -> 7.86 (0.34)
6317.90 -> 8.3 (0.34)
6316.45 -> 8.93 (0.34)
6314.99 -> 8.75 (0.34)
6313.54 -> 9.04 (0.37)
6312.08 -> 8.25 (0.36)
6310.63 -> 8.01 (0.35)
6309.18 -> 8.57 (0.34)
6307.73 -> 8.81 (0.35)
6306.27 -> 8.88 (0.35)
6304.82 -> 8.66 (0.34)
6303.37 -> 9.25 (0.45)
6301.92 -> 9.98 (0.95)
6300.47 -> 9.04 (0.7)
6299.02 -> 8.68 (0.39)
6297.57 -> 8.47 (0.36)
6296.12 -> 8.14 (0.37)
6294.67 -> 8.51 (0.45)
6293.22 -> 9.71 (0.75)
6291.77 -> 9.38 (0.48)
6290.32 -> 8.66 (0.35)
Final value 1.0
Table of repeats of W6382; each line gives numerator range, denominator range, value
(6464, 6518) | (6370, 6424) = 0.96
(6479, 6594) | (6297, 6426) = 0.98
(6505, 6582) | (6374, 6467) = 0.98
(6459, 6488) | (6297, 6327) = 1.02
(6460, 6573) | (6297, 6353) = 0.99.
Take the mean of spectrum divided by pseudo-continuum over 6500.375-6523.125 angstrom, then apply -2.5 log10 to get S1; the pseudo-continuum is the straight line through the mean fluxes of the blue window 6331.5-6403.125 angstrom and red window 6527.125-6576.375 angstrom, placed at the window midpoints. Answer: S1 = 0.033 mag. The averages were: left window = 8.68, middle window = 8.4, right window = 8.65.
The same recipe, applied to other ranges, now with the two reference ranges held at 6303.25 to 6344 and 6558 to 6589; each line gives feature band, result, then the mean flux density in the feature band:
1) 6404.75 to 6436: -0.03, 8.73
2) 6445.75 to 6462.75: -0.07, 8.97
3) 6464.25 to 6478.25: -0.05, 8.78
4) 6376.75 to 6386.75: -0.03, 8.79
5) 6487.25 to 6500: 0.07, 7.86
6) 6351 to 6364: 0.02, 8.37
